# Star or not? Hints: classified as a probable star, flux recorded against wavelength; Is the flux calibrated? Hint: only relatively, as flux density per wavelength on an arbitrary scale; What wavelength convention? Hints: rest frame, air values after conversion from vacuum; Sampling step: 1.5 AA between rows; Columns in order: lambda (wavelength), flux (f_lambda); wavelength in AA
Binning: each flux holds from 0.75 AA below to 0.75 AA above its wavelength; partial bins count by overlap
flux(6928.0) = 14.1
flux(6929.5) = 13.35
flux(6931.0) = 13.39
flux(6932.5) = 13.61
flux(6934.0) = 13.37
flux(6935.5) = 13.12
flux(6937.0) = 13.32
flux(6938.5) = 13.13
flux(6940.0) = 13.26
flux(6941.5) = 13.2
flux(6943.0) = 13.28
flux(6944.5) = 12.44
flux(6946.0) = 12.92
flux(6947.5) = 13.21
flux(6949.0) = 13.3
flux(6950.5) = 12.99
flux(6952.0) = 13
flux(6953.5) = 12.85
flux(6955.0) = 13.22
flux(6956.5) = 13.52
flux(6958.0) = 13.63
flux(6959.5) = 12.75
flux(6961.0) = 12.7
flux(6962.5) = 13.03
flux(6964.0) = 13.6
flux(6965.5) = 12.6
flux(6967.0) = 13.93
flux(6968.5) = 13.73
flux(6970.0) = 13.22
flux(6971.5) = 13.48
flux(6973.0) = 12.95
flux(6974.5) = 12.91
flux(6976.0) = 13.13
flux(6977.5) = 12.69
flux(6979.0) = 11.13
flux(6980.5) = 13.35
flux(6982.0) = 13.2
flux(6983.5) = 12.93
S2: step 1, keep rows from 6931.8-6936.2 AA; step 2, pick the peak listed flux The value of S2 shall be 13.61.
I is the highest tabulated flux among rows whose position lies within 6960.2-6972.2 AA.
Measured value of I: 13.93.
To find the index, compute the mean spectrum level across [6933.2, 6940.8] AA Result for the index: 13.2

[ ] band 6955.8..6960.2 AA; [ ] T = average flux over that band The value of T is 13.3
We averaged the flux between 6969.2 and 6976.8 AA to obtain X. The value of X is 13.1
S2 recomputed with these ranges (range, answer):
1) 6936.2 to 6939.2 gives 13.32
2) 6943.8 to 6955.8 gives 13.3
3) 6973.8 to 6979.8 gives 13.13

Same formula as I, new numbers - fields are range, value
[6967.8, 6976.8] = 13.73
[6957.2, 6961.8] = 13.63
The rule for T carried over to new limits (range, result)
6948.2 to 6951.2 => 13.1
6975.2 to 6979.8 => 12.3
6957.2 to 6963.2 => 13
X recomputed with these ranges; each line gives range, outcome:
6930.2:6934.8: 13.5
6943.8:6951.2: 13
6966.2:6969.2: 13.8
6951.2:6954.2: 12.9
